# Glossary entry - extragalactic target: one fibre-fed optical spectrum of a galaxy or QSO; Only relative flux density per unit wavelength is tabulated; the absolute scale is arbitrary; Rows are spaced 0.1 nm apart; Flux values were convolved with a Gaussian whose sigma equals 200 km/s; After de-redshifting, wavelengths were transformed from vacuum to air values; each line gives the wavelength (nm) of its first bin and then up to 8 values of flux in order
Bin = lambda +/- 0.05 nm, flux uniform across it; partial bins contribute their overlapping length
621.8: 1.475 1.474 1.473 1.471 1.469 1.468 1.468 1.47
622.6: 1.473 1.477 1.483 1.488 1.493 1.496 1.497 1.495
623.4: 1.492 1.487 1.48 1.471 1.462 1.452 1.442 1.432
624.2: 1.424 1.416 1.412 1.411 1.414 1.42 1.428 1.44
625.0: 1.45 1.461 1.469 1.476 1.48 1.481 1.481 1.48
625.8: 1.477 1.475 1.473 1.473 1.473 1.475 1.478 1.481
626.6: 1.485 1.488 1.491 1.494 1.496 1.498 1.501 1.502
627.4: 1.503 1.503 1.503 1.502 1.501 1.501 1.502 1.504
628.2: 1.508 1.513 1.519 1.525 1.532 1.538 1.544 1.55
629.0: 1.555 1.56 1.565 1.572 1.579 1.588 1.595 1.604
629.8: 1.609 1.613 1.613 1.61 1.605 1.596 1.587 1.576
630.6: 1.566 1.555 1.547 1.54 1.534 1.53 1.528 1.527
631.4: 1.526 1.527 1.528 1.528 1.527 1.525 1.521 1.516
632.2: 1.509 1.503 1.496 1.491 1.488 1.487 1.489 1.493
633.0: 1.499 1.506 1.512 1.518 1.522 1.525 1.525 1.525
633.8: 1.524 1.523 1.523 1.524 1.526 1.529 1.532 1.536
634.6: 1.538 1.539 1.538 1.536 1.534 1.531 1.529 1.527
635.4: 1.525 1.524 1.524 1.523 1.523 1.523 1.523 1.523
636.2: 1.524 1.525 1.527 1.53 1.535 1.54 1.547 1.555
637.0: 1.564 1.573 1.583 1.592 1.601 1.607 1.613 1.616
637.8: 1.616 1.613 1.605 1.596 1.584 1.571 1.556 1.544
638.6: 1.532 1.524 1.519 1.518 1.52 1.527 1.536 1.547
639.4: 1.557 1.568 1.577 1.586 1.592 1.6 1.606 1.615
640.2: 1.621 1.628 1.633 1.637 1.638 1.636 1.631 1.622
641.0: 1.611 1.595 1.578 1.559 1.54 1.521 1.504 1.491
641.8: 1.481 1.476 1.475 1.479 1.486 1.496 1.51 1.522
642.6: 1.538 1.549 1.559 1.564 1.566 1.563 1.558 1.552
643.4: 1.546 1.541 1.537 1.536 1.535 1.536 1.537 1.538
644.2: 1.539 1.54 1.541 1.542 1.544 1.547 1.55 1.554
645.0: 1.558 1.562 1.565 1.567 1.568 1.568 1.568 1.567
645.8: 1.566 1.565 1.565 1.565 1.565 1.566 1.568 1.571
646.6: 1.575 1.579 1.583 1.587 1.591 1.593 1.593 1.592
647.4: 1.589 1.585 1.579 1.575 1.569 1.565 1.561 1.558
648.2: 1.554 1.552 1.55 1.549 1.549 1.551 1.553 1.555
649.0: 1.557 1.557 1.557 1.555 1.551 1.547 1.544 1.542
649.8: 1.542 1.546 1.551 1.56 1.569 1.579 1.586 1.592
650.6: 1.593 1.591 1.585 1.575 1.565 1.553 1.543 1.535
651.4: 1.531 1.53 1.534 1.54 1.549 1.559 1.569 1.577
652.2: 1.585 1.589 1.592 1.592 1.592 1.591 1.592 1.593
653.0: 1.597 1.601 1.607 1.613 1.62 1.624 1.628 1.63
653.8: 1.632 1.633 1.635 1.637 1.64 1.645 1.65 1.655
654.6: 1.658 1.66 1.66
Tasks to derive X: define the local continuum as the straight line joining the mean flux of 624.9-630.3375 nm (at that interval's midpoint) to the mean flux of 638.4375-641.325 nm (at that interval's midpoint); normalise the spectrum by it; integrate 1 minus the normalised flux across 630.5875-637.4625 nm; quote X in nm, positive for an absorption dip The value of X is 0.10 nm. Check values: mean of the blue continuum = 1.52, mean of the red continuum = 1.58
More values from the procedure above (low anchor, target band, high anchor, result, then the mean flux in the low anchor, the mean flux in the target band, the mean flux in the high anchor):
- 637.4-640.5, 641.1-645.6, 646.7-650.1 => 0.10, 1.58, 1.54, 1.56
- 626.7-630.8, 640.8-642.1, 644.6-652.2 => 0.01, 1.54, 1.54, 1.56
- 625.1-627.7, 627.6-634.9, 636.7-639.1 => -0.07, 1.49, 1.54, 1.57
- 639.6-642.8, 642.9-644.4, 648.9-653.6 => 0.02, 1.56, 1.55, 1.57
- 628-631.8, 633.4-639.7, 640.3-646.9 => 0.03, 1.56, 1.55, 1.56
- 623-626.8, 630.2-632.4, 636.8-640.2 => -0.03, 1.46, 1.54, 1.57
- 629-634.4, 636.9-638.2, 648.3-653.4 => -0.04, 1.54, 1.6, 1.57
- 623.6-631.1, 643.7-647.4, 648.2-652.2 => -0.04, 1.51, 1.56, 1.56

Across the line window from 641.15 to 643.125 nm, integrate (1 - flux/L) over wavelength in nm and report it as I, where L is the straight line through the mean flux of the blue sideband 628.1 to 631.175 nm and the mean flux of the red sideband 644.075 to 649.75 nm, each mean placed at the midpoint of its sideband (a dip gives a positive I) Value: 0.05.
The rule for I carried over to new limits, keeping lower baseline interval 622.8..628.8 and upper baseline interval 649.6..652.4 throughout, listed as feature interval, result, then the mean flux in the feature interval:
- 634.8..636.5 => -0.02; 1.53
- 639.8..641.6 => -0.09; 1.6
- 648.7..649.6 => 0.00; 1.55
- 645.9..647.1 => -0.02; 1.57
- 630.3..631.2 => -0.04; 1.56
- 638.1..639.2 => -0.01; 1.54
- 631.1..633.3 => -0.02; 1.51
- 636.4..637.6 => -0.04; 1.57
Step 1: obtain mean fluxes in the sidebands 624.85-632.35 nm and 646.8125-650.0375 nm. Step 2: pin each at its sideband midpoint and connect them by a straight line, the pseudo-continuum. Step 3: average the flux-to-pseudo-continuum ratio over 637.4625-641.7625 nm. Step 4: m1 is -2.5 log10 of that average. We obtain -0.02 mag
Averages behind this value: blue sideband 1.52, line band 1.58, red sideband 1.56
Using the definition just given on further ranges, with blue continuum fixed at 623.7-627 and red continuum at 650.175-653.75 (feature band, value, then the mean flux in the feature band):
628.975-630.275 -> -0.08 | 1.59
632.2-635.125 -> -0.01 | 1.52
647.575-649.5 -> 0.01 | 1.56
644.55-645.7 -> -0.01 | 1.56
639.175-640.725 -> -0.05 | 1.6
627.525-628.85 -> -0.03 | 1.51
